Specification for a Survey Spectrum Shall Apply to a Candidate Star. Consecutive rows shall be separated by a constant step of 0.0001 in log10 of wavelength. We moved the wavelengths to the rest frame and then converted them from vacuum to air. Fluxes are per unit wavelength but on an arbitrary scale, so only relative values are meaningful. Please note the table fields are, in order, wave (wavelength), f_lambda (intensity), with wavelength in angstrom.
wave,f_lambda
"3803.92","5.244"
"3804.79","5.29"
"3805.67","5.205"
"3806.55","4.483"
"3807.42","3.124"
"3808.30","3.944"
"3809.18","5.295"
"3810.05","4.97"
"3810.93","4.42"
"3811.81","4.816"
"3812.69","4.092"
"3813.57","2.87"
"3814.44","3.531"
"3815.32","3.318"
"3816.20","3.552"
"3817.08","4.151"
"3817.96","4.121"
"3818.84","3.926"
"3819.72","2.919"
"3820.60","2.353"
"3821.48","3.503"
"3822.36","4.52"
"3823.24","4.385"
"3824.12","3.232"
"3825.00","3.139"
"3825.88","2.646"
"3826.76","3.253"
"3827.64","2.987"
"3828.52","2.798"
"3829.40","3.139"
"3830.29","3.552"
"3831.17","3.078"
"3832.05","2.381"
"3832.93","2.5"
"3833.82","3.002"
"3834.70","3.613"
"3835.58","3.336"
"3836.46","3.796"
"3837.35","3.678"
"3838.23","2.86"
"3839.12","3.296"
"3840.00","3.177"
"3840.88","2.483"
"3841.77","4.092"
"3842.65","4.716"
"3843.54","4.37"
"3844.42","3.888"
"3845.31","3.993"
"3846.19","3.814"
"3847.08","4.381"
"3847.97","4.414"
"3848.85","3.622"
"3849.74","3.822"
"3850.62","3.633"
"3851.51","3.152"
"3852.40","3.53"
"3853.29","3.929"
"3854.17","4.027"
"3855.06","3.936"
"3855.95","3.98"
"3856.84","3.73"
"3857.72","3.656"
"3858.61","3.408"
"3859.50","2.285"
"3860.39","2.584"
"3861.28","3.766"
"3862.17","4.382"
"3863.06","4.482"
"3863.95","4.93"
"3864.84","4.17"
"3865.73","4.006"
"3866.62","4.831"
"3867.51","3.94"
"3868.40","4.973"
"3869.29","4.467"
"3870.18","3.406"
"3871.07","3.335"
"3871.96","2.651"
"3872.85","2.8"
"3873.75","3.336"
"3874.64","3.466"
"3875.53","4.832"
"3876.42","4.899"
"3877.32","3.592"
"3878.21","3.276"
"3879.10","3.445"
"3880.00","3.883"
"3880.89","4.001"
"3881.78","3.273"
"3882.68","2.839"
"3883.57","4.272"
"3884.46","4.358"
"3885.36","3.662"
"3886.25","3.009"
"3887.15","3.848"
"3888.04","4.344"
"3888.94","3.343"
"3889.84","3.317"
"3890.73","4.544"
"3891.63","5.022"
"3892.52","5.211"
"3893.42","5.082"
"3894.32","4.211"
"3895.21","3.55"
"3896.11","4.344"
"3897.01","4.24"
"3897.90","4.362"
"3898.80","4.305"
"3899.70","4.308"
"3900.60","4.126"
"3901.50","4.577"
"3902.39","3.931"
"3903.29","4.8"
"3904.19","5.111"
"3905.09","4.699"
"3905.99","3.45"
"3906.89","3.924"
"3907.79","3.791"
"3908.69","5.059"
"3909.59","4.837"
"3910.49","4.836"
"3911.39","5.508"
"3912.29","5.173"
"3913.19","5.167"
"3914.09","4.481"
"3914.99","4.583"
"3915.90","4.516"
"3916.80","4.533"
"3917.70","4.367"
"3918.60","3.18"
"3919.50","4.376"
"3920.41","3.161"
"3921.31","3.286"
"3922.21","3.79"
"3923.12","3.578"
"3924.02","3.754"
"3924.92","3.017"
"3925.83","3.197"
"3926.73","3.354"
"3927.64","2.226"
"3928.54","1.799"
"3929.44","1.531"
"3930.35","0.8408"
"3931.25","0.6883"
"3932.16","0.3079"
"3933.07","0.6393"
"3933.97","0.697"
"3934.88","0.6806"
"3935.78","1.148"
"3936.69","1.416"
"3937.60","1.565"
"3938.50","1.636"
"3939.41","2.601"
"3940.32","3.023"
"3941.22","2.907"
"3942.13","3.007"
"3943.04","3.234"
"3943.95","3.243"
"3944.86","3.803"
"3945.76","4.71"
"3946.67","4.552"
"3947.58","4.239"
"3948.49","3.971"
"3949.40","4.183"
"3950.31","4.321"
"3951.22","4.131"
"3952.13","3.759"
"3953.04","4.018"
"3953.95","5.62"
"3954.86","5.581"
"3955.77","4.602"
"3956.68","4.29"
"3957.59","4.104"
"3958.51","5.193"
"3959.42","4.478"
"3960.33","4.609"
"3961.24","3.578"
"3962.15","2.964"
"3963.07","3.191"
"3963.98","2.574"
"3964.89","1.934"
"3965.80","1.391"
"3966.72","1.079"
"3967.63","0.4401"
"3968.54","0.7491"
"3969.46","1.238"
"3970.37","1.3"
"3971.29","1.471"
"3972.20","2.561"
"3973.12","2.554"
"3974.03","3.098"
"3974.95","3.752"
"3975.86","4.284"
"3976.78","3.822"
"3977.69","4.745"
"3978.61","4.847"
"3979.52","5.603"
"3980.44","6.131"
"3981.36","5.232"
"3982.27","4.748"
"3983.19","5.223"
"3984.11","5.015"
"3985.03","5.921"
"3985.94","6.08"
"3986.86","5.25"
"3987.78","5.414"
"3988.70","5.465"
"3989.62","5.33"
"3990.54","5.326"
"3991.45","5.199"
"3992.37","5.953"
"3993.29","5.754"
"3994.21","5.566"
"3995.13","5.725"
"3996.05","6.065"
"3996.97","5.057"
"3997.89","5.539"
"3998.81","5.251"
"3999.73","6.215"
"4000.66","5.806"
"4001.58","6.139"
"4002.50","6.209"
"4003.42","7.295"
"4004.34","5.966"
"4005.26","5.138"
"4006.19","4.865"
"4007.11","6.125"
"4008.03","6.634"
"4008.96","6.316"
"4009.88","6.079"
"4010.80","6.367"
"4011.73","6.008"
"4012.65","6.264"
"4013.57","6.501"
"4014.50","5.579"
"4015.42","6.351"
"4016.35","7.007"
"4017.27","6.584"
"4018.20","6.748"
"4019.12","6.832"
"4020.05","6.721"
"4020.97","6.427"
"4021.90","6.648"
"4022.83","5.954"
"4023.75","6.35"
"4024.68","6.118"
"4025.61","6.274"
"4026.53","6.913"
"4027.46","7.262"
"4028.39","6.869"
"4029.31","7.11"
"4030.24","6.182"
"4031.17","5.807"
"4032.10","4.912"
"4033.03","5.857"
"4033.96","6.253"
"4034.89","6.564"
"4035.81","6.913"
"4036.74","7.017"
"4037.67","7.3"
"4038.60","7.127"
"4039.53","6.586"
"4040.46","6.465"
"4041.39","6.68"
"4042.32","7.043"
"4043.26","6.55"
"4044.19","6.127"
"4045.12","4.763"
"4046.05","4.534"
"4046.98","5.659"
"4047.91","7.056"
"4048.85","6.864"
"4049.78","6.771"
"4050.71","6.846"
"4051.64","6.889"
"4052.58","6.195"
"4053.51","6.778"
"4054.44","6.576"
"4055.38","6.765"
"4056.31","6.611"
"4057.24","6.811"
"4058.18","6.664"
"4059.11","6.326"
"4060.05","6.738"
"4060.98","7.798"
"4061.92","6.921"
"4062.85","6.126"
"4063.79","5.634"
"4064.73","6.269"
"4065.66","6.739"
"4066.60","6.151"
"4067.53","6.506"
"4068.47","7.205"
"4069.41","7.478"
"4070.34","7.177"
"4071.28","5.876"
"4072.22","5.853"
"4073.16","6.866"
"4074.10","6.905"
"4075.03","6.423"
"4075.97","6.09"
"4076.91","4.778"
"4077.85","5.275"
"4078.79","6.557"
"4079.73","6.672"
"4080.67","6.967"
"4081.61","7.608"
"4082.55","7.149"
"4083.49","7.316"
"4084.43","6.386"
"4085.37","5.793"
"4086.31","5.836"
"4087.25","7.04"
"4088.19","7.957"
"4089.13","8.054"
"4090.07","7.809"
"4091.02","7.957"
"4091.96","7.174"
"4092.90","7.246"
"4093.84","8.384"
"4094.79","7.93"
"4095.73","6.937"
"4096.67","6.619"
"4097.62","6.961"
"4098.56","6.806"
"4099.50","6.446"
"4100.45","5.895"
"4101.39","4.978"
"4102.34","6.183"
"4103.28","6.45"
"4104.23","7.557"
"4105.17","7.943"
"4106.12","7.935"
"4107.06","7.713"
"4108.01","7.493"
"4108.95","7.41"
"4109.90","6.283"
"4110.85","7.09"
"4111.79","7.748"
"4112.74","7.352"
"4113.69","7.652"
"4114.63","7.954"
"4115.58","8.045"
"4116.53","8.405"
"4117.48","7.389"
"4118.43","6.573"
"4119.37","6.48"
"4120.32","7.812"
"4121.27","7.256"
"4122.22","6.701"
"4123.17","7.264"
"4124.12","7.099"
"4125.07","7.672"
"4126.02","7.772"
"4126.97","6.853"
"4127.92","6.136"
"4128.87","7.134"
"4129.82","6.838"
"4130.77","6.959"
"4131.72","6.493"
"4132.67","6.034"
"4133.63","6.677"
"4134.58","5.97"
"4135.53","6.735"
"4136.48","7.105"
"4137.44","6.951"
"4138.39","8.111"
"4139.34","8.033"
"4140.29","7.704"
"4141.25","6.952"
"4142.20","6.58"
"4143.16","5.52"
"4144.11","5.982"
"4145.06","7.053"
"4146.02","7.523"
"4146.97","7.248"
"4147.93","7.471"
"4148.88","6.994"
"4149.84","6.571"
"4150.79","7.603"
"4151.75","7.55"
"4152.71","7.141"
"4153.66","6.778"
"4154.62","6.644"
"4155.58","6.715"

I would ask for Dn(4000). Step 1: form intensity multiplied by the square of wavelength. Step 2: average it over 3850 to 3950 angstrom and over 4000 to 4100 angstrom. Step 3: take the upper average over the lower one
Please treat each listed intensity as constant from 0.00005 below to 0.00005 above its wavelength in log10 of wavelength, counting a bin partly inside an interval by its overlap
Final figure 1.95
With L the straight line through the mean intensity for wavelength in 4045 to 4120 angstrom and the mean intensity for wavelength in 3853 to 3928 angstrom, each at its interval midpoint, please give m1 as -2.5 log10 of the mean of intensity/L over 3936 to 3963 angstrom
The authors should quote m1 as 0.29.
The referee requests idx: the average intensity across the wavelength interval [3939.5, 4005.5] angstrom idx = 4.31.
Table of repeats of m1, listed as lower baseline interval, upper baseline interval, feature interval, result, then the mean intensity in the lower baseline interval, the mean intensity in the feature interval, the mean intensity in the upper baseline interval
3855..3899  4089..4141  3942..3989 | 0.304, 3.91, 3.87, 7.16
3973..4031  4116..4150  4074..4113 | -0.046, 5.8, 6.93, 7.01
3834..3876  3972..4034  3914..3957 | 0.465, 3.76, 3.16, 5.74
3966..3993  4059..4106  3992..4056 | -0.207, 4.05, 6.29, 6.77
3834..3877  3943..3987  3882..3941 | 0.084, 3.78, 3.52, 3.82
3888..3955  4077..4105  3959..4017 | 0.049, 3.62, 4.75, 6.88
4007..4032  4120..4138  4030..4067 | 0.018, 6.43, 6.45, 6.92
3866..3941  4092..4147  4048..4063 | -0.122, 3.58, 6.75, 7.07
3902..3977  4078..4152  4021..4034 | -0.217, 3.28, 6.32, 7.07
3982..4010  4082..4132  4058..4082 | 0.023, 5.7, 6.52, 7.14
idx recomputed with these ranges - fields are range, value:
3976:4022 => 5.81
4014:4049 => 6.42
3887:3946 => 3.5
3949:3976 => 3.22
